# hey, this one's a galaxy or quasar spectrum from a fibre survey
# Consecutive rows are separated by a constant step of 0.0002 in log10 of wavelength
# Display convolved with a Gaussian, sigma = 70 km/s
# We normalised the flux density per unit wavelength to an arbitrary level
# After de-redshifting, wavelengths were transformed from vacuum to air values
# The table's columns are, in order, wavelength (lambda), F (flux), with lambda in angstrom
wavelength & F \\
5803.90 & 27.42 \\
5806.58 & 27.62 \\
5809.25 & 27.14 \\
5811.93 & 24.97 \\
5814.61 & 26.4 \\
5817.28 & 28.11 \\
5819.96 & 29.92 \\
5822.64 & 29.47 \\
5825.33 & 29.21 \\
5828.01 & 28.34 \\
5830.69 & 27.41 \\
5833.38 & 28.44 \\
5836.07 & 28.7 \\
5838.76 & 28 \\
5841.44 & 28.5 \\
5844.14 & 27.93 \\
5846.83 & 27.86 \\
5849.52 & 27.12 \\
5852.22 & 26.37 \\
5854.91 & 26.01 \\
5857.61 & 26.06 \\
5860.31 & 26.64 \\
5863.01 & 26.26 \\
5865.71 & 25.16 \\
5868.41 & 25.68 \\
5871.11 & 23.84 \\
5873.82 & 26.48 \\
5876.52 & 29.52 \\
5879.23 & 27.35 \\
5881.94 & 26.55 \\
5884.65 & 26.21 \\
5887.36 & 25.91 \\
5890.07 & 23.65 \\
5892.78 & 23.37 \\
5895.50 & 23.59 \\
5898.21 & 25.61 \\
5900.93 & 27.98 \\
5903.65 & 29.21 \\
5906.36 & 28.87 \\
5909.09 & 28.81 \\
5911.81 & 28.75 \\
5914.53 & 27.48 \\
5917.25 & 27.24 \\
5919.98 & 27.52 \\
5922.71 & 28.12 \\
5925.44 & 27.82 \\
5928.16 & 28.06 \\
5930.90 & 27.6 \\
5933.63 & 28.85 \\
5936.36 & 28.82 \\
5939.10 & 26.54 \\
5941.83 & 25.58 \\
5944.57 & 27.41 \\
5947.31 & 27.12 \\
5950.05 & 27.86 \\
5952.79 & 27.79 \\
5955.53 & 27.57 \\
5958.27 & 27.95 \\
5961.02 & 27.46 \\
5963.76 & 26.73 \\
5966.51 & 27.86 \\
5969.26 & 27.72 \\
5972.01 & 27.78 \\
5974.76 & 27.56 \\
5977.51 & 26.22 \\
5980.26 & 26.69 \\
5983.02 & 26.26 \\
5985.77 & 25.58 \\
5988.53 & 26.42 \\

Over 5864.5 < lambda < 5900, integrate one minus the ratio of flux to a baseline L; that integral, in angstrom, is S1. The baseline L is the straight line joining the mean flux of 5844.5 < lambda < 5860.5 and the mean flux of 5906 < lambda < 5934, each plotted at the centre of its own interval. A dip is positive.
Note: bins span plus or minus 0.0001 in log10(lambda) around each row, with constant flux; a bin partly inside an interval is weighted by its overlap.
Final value 2.2 angstrom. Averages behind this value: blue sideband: 26.8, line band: 25.6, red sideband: 28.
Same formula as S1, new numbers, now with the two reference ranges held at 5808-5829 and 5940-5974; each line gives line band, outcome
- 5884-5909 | 1.31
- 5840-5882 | 1.60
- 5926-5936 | -0.26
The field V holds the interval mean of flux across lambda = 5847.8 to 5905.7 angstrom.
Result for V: 26.2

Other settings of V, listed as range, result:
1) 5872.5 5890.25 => 26.7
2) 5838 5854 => 27.6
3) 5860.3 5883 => 26.4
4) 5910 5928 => 27.9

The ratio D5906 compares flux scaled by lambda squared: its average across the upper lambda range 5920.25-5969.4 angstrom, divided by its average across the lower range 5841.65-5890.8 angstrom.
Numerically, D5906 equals 1.07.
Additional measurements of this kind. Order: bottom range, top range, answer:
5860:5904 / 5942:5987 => 1.08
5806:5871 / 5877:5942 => 1.02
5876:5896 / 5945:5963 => 1.10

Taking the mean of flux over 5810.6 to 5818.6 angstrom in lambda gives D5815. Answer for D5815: 26.5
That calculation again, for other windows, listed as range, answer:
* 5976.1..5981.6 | 26.5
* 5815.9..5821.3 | 29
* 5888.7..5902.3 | 24.8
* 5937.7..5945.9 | 26.5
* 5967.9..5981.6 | 27.2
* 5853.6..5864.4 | 26.2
